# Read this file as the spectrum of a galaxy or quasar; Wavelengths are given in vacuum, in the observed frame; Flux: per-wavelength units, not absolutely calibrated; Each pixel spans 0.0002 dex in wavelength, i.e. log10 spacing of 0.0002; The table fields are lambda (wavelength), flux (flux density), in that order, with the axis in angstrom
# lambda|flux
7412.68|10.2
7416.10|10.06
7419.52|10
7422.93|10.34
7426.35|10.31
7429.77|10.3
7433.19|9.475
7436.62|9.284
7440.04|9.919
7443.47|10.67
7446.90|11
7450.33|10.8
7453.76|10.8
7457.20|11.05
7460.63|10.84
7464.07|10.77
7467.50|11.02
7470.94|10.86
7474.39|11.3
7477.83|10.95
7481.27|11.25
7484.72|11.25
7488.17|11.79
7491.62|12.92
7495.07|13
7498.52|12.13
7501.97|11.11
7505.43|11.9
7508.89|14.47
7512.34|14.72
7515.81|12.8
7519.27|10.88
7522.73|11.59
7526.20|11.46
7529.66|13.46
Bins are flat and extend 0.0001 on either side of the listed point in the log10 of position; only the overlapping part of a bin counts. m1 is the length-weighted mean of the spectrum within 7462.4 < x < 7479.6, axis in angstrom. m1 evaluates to 11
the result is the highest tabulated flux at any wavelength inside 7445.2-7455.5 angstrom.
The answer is 11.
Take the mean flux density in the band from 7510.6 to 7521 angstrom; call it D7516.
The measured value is 12.8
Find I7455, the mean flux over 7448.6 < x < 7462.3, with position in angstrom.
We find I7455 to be 10.9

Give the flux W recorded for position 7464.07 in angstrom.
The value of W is 10.77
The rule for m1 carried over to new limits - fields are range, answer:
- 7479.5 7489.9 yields 11.4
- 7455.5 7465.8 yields 10.9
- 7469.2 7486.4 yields 11.1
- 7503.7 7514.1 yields 13.7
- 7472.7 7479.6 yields 11.1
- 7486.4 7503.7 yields 12.2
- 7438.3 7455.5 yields 10.6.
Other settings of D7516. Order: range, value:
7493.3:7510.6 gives 12.5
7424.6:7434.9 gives 10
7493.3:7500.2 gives 12.6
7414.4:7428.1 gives 10.2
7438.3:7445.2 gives 10.3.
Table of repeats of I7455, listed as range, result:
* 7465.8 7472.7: 10.9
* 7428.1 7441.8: 9.74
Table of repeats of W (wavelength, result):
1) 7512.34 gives 14.72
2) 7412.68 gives 10.2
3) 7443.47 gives 10.67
